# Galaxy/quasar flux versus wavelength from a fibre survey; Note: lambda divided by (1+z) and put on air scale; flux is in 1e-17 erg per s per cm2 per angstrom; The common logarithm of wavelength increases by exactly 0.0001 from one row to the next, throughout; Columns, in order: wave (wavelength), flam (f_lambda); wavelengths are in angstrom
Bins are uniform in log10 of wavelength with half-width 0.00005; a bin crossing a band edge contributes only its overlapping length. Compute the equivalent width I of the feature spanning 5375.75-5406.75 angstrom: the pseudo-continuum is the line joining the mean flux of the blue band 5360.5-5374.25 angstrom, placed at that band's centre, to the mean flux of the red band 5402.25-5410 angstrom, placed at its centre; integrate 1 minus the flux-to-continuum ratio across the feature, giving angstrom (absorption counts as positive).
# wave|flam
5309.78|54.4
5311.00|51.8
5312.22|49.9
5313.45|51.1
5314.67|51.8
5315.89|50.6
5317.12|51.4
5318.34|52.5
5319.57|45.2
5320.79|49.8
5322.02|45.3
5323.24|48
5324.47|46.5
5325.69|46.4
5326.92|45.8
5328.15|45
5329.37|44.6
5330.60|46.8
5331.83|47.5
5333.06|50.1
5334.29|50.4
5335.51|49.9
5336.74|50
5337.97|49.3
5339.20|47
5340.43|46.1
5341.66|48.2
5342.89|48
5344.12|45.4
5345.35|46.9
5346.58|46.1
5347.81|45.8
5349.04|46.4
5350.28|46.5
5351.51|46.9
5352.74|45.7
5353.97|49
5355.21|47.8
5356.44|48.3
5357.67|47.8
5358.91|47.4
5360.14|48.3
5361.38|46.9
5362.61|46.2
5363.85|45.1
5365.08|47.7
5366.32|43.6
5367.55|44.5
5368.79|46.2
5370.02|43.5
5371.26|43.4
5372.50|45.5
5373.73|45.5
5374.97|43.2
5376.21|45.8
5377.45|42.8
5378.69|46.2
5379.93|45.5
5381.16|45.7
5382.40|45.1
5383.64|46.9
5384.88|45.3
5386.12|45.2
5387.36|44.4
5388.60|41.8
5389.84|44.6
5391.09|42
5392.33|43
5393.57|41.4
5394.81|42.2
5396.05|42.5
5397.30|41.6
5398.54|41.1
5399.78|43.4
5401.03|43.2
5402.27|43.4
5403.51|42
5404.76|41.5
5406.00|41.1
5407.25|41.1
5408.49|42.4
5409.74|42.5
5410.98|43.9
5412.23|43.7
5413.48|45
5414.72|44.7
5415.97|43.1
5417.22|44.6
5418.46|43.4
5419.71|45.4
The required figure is -0.2 angstrom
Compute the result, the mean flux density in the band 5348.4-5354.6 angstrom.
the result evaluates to 46.8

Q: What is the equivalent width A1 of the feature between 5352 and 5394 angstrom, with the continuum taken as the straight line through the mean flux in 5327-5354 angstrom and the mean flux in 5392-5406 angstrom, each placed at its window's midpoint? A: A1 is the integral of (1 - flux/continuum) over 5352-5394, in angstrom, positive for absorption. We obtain -0.8 angstrom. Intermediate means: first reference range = 47.3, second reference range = 42.2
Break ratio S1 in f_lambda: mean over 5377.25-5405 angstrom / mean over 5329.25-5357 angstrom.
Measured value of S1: 0.92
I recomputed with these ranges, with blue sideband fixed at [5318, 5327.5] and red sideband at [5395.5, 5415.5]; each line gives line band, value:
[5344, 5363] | -0.6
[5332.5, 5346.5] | -0.6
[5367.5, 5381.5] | -0.1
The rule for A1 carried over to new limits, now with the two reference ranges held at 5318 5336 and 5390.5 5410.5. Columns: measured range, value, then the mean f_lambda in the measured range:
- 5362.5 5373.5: -0.1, 45.1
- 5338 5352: -0.2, 46.8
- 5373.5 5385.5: -0.4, 45.2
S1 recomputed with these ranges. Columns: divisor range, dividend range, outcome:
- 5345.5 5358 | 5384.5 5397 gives 0.92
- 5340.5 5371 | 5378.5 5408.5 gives 0.93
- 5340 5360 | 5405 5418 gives 0.92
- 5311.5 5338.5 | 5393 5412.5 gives 0.87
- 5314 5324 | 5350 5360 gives 0.96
